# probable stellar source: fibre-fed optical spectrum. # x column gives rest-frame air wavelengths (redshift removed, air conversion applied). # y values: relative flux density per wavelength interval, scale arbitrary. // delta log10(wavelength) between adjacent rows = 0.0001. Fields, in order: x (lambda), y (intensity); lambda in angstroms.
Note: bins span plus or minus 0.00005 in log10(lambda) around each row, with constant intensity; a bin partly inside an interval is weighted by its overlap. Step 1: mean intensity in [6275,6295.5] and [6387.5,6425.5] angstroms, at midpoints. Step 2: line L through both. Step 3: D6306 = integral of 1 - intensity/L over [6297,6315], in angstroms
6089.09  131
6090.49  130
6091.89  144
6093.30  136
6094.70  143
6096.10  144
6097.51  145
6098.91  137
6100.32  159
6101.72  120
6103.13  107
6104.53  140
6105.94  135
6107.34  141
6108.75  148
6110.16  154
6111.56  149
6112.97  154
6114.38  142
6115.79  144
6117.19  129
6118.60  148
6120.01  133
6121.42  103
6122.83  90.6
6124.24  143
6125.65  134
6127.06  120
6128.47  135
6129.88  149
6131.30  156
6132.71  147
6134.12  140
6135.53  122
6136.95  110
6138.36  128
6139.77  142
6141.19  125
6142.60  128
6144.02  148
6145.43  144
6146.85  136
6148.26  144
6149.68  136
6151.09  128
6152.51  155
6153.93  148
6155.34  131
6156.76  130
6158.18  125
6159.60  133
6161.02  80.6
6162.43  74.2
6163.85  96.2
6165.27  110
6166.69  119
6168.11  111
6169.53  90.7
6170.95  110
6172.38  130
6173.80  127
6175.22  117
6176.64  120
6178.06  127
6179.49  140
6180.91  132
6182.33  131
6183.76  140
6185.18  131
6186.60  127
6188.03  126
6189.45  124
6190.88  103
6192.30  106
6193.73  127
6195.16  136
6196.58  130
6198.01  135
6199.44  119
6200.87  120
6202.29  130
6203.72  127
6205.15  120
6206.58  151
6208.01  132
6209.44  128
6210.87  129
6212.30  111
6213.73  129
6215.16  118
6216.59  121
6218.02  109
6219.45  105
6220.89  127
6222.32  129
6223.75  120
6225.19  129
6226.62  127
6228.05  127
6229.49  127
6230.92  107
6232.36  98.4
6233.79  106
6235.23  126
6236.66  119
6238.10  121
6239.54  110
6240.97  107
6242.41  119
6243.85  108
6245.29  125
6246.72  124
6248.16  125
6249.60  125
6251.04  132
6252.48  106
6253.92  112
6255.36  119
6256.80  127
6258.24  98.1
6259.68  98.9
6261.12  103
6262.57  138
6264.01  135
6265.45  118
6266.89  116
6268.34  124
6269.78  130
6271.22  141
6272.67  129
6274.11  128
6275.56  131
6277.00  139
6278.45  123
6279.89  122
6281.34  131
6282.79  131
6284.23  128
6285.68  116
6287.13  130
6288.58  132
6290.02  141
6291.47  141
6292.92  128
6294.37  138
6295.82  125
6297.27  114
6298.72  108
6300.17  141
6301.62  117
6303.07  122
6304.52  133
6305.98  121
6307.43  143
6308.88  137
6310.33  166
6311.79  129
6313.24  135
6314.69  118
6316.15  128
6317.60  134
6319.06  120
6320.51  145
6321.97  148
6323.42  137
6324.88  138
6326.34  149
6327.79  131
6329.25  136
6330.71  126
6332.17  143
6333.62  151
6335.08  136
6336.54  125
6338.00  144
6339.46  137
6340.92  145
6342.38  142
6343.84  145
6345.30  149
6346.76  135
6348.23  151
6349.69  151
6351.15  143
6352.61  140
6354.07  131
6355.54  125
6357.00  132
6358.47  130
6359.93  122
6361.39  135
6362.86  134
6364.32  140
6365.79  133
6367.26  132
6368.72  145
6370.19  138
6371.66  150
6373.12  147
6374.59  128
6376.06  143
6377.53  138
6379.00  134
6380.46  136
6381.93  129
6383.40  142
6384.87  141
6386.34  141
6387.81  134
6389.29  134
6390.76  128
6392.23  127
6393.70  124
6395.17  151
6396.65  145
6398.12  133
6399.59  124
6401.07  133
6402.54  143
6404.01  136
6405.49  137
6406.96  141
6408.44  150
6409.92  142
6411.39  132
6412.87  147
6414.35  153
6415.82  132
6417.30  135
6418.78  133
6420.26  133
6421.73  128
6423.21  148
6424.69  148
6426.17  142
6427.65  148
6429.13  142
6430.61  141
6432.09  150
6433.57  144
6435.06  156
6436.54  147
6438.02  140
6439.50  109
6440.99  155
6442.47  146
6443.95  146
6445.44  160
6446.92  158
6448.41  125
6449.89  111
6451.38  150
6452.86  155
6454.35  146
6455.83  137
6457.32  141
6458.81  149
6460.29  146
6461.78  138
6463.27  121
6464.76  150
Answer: 0.2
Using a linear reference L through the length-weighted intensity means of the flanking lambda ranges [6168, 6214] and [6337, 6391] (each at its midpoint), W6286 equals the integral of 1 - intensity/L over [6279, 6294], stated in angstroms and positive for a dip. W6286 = 0.2 angstroms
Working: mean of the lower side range 125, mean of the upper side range 138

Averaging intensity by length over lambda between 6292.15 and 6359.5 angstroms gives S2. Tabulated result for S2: 135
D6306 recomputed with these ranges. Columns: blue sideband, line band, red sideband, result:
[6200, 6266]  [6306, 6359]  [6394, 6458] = -2.9 angstroms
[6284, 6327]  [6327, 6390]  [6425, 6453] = -0.6 angstroms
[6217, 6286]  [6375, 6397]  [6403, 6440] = 0.1 angstroms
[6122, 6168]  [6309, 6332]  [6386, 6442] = -0.2 angstroms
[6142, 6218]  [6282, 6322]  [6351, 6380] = 0.4 angstroms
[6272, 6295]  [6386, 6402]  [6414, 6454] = 0.6 angstroms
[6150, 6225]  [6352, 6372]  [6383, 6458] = 0.2 angstroms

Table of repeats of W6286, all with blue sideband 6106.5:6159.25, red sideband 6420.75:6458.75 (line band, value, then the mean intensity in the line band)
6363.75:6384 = 0.5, 138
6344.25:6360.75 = 0.4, 137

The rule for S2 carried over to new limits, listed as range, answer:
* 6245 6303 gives 125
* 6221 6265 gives 118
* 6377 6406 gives 135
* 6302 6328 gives 135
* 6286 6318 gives 131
